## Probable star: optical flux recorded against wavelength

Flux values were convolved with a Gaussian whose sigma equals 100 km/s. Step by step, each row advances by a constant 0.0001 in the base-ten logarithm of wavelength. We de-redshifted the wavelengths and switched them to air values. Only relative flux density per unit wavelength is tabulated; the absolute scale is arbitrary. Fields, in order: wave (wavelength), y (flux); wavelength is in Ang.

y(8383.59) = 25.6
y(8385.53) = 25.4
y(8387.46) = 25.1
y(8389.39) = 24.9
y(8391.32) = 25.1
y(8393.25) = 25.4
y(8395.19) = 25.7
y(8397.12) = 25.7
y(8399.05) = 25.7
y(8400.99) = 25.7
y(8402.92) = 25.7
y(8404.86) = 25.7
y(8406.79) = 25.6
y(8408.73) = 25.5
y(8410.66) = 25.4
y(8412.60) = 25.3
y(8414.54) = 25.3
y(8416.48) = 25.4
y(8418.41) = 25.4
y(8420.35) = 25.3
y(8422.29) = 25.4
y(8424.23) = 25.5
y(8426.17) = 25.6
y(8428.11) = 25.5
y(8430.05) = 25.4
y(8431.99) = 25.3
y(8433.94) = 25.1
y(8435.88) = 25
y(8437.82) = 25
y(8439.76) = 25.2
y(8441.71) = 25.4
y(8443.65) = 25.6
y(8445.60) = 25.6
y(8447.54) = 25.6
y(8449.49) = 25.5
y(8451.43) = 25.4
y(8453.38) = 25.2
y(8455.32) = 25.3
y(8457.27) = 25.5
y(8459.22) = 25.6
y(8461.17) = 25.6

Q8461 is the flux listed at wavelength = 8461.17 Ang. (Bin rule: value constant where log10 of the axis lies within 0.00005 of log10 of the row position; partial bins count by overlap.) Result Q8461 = 25.6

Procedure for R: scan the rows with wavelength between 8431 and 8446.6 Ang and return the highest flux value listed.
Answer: 25.6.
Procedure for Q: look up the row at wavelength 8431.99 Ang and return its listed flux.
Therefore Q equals 25.3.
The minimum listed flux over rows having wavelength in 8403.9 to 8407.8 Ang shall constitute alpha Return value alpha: 25.6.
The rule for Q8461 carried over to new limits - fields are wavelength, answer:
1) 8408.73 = 25.5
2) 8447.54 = 25.6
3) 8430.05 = 25.4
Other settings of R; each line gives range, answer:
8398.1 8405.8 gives 25.7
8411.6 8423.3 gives 25.4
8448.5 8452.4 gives 25.5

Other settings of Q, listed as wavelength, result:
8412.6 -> 25.3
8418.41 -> 25.4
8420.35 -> 25.3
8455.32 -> 25.3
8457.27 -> 25.5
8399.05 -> 25.7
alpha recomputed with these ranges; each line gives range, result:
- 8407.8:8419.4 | 25.3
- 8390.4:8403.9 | 25.1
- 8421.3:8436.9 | 25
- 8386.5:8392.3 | 24.9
